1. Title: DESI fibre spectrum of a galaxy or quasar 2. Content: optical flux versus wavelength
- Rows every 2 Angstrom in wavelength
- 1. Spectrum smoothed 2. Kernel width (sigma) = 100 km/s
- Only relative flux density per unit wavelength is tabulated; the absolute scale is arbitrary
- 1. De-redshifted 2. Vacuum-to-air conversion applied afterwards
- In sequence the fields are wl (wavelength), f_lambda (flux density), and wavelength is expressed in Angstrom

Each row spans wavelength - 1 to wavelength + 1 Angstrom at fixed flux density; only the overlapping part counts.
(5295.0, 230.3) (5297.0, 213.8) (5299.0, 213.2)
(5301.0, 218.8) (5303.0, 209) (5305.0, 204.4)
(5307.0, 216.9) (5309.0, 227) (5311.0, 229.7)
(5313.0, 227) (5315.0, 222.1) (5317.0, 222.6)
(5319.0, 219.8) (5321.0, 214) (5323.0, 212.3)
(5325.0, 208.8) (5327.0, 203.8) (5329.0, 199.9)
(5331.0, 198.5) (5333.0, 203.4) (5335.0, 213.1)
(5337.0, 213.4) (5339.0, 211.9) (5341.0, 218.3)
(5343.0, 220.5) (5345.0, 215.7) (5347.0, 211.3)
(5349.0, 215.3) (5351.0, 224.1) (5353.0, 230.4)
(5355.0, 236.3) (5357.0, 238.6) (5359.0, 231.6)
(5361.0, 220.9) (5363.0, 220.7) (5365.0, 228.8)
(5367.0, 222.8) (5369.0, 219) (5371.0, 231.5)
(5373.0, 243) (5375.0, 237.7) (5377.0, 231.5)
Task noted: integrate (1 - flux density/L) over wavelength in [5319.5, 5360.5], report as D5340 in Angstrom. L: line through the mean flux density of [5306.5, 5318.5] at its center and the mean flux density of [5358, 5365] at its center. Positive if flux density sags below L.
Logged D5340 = 1.56 Angstrom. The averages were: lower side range 224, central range 216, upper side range 225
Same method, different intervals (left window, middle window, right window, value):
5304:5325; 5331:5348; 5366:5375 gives 0.9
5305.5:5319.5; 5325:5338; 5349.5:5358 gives 1.2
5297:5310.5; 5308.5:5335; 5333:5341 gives -0.1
